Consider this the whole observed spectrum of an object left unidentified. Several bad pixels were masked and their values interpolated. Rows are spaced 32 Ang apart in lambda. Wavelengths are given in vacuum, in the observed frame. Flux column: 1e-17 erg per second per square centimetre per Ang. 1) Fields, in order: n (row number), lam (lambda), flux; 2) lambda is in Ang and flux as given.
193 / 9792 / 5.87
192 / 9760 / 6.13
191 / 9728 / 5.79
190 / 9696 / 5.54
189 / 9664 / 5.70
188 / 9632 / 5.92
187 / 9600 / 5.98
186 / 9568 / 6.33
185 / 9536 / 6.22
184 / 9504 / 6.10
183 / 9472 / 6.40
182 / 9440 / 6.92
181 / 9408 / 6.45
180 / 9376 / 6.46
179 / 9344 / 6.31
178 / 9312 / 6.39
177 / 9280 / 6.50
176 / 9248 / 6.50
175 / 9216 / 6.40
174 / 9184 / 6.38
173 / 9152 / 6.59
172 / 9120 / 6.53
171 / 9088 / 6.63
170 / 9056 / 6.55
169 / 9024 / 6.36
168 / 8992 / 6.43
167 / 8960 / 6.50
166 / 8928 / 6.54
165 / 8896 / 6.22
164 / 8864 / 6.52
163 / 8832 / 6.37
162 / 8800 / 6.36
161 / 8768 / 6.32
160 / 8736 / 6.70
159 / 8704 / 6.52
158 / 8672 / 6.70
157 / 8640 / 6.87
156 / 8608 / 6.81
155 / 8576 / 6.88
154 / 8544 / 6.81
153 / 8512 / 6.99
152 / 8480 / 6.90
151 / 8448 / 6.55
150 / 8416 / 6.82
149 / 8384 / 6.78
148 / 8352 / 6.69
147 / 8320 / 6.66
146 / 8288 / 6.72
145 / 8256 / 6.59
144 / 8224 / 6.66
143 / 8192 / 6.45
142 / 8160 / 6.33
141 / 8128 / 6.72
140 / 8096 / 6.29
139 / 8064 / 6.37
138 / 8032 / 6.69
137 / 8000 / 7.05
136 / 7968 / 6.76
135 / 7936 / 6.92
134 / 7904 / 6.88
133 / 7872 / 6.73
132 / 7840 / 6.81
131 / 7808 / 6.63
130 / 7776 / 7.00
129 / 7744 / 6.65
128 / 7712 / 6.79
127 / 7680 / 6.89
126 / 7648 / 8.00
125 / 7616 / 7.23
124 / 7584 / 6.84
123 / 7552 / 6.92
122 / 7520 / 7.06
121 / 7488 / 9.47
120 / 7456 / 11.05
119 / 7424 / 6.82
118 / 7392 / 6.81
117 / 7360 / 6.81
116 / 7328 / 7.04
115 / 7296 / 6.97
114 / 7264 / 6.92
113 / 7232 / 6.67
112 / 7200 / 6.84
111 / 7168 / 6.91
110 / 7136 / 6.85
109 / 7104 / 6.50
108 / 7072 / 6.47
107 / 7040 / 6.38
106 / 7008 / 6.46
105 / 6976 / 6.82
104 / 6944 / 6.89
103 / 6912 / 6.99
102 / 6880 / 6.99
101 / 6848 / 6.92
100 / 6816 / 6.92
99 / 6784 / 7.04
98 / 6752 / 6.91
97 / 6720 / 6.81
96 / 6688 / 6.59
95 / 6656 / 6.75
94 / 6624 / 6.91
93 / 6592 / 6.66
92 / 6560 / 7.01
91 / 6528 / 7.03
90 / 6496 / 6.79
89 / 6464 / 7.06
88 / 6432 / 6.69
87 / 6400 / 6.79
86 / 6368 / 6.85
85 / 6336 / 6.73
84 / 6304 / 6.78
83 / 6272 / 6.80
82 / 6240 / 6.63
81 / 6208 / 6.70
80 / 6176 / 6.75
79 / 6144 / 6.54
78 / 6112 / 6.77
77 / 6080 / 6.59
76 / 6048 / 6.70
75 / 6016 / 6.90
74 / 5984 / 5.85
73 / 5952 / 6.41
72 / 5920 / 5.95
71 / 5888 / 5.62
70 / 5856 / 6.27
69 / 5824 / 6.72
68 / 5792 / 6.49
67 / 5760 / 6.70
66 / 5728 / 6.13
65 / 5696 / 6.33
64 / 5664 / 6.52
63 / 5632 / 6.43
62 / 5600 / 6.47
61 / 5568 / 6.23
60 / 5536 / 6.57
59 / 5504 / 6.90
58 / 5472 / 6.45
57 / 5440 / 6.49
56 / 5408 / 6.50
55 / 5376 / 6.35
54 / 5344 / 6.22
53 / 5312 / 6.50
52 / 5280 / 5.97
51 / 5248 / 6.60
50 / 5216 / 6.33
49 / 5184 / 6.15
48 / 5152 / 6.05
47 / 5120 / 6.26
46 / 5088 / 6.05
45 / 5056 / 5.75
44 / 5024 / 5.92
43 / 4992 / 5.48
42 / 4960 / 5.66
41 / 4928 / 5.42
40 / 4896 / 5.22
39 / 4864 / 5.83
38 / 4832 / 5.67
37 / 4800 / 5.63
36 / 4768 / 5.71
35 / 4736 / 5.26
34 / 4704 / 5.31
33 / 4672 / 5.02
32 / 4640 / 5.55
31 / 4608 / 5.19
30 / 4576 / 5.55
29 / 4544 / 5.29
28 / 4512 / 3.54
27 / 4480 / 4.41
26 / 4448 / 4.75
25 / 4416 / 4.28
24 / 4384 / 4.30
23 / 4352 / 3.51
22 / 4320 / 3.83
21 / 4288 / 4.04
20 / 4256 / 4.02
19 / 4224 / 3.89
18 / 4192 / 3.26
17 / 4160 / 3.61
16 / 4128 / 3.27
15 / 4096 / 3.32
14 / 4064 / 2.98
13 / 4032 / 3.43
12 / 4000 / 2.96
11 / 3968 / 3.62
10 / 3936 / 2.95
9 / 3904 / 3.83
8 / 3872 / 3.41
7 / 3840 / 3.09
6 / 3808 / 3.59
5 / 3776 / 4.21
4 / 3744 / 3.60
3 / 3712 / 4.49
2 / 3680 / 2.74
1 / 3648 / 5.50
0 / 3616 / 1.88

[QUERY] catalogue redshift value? 0.14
